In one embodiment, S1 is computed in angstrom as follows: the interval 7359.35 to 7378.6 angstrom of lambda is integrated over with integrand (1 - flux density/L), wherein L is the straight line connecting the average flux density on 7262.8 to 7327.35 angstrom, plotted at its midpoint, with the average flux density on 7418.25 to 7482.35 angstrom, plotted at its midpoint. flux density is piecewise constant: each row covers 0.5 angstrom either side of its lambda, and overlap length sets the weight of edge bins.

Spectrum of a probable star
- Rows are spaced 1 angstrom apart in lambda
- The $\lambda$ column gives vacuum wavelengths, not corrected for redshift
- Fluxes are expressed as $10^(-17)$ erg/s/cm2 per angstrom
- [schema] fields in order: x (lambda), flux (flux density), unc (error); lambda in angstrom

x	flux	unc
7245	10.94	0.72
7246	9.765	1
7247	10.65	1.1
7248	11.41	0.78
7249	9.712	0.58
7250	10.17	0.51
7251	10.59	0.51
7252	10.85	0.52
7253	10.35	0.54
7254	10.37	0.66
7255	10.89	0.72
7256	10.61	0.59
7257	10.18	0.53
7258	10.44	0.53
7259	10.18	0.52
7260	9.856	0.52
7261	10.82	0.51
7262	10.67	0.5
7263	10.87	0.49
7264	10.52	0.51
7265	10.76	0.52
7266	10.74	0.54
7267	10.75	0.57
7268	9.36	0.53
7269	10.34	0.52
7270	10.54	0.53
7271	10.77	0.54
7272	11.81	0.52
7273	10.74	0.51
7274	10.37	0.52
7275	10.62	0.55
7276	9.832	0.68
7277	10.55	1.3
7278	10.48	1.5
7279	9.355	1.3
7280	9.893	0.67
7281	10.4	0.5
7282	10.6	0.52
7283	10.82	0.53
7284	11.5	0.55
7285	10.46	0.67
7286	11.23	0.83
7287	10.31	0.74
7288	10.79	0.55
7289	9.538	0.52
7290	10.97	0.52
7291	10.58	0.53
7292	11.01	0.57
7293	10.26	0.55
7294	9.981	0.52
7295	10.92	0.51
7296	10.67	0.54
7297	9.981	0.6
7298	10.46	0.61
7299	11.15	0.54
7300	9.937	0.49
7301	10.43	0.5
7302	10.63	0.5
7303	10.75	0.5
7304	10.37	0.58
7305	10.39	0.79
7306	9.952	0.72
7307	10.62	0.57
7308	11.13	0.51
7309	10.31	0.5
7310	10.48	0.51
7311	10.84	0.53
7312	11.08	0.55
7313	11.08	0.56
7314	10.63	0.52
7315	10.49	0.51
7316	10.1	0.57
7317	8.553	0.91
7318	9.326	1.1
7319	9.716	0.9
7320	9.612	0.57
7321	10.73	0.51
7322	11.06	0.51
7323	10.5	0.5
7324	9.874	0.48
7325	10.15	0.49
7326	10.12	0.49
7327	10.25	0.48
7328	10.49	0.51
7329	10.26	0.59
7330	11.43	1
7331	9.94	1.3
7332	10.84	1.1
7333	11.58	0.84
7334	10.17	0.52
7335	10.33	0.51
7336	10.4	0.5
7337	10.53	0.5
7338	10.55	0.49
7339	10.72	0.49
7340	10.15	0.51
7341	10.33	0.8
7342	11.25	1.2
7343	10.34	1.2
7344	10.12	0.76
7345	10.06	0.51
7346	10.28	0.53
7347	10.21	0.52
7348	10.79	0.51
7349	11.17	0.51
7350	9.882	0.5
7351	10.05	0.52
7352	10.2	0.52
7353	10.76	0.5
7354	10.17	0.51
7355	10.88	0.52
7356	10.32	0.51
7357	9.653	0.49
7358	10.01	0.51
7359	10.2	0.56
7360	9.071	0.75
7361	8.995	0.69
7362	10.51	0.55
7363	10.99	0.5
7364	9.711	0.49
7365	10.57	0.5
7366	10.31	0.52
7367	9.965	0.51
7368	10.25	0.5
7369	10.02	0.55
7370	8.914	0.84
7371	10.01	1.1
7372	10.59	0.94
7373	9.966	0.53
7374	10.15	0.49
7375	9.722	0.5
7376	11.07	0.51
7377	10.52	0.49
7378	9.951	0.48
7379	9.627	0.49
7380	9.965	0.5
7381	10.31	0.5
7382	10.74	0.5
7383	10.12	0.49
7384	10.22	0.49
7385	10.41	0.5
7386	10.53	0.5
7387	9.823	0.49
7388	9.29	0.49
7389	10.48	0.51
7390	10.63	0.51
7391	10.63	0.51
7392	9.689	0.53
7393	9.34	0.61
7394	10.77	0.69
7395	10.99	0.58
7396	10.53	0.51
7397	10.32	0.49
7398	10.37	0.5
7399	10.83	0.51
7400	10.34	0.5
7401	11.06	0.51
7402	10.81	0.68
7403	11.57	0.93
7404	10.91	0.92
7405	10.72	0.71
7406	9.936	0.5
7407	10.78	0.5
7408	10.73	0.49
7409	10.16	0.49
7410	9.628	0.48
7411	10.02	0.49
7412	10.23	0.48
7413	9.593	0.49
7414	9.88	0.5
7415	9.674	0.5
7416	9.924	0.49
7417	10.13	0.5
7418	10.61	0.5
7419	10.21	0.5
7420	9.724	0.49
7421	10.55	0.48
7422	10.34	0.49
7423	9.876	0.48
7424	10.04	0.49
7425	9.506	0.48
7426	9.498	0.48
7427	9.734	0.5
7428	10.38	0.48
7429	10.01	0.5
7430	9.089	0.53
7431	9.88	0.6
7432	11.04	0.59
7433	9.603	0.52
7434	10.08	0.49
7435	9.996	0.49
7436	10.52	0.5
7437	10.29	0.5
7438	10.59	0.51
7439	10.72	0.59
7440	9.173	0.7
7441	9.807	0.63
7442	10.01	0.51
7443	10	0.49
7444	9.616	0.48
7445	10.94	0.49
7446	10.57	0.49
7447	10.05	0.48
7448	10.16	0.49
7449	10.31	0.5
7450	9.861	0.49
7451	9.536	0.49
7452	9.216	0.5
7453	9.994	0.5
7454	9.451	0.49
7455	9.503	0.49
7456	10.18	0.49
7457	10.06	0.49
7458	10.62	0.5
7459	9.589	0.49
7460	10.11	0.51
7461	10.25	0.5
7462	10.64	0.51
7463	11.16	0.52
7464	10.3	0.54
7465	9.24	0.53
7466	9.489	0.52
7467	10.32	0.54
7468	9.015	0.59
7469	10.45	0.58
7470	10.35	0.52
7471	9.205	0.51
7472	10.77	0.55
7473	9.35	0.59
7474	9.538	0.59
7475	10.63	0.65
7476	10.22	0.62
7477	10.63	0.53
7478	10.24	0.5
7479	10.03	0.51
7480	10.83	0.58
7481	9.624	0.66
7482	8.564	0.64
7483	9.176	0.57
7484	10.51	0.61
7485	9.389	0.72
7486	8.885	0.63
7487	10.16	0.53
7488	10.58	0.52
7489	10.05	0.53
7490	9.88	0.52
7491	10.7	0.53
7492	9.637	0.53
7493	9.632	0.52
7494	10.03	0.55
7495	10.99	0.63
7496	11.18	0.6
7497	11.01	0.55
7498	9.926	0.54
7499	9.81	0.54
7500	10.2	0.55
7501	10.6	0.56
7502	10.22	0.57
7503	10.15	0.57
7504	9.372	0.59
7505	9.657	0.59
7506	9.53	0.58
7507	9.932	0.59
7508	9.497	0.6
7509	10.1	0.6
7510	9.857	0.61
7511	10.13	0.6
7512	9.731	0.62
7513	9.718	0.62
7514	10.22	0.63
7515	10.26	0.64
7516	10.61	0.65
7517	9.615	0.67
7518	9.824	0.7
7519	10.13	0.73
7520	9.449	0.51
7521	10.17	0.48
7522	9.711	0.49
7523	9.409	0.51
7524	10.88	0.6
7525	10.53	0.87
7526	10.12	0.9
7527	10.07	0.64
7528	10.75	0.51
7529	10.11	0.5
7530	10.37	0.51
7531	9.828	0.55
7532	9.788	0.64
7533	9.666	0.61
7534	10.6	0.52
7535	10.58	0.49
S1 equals 0.34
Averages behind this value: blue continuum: 10.4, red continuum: 10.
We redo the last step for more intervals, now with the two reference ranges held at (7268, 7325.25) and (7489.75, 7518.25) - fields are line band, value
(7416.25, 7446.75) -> 0.4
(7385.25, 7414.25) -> -0.3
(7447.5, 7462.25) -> 0.3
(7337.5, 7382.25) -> 0.5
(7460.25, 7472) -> 0.1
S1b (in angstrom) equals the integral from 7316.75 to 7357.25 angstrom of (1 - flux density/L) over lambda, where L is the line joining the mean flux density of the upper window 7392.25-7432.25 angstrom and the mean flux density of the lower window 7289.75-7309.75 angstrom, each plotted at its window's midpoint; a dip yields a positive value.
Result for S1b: 0.29 angstrom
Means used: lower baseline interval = 10.5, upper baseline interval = 10.2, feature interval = 10.4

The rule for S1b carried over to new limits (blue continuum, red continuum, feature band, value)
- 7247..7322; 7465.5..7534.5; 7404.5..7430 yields 0.3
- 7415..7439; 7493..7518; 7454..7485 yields 0.2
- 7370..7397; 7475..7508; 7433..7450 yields -0.1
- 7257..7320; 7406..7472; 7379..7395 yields 0.0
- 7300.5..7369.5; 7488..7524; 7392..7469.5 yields 0.3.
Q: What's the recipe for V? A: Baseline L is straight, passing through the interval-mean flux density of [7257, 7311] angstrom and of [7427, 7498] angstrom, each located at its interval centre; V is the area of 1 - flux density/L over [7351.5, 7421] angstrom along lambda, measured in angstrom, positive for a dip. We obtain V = 0.1 angstrom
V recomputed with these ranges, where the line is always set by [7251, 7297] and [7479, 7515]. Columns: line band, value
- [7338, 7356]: -0.2 angstrom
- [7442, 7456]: 0.2 angstrom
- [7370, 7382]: 0.2 angstrom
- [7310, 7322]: 0.2 angstrom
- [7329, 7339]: -0.2 angstrom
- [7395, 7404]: -0.5 angstrom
